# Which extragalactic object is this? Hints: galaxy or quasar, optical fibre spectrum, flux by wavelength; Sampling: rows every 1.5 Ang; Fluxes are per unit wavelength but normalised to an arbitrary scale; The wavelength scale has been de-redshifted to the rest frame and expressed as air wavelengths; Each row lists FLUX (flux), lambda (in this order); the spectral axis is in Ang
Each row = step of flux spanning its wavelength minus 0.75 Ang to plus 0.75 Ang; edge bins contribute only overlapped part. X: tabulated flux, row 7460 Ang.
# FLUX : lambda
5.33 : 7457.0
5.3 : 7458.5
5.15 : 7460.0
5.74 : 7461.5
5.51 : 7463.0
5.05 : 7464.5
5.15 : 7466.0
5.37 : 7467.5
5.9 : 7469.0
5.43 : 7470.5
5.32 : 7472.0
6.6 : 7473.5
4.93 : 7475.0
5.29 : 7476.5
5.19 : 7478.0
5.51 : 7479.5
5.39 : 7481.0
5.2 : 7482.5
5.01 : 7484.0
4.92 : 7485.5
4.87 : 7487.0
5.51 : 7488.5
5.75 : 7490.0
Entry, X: 5.15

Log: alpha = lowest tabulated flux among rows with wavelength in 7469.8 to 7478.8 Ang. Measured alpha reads 4.93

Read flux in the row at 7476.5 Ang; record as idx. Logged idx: 5.29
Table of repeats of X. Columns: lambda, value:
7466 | 5.15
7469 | 5.9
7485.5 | 4.92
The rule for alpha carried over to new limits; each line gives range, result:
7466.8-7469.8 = 5.37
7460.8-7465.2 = 5.05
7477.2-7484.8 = 5.01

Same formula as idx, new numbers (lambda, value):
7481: 5.39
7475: 4.93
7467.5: 5.37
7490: 5.75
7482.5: 5.2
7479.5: 5.51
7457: 5.33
